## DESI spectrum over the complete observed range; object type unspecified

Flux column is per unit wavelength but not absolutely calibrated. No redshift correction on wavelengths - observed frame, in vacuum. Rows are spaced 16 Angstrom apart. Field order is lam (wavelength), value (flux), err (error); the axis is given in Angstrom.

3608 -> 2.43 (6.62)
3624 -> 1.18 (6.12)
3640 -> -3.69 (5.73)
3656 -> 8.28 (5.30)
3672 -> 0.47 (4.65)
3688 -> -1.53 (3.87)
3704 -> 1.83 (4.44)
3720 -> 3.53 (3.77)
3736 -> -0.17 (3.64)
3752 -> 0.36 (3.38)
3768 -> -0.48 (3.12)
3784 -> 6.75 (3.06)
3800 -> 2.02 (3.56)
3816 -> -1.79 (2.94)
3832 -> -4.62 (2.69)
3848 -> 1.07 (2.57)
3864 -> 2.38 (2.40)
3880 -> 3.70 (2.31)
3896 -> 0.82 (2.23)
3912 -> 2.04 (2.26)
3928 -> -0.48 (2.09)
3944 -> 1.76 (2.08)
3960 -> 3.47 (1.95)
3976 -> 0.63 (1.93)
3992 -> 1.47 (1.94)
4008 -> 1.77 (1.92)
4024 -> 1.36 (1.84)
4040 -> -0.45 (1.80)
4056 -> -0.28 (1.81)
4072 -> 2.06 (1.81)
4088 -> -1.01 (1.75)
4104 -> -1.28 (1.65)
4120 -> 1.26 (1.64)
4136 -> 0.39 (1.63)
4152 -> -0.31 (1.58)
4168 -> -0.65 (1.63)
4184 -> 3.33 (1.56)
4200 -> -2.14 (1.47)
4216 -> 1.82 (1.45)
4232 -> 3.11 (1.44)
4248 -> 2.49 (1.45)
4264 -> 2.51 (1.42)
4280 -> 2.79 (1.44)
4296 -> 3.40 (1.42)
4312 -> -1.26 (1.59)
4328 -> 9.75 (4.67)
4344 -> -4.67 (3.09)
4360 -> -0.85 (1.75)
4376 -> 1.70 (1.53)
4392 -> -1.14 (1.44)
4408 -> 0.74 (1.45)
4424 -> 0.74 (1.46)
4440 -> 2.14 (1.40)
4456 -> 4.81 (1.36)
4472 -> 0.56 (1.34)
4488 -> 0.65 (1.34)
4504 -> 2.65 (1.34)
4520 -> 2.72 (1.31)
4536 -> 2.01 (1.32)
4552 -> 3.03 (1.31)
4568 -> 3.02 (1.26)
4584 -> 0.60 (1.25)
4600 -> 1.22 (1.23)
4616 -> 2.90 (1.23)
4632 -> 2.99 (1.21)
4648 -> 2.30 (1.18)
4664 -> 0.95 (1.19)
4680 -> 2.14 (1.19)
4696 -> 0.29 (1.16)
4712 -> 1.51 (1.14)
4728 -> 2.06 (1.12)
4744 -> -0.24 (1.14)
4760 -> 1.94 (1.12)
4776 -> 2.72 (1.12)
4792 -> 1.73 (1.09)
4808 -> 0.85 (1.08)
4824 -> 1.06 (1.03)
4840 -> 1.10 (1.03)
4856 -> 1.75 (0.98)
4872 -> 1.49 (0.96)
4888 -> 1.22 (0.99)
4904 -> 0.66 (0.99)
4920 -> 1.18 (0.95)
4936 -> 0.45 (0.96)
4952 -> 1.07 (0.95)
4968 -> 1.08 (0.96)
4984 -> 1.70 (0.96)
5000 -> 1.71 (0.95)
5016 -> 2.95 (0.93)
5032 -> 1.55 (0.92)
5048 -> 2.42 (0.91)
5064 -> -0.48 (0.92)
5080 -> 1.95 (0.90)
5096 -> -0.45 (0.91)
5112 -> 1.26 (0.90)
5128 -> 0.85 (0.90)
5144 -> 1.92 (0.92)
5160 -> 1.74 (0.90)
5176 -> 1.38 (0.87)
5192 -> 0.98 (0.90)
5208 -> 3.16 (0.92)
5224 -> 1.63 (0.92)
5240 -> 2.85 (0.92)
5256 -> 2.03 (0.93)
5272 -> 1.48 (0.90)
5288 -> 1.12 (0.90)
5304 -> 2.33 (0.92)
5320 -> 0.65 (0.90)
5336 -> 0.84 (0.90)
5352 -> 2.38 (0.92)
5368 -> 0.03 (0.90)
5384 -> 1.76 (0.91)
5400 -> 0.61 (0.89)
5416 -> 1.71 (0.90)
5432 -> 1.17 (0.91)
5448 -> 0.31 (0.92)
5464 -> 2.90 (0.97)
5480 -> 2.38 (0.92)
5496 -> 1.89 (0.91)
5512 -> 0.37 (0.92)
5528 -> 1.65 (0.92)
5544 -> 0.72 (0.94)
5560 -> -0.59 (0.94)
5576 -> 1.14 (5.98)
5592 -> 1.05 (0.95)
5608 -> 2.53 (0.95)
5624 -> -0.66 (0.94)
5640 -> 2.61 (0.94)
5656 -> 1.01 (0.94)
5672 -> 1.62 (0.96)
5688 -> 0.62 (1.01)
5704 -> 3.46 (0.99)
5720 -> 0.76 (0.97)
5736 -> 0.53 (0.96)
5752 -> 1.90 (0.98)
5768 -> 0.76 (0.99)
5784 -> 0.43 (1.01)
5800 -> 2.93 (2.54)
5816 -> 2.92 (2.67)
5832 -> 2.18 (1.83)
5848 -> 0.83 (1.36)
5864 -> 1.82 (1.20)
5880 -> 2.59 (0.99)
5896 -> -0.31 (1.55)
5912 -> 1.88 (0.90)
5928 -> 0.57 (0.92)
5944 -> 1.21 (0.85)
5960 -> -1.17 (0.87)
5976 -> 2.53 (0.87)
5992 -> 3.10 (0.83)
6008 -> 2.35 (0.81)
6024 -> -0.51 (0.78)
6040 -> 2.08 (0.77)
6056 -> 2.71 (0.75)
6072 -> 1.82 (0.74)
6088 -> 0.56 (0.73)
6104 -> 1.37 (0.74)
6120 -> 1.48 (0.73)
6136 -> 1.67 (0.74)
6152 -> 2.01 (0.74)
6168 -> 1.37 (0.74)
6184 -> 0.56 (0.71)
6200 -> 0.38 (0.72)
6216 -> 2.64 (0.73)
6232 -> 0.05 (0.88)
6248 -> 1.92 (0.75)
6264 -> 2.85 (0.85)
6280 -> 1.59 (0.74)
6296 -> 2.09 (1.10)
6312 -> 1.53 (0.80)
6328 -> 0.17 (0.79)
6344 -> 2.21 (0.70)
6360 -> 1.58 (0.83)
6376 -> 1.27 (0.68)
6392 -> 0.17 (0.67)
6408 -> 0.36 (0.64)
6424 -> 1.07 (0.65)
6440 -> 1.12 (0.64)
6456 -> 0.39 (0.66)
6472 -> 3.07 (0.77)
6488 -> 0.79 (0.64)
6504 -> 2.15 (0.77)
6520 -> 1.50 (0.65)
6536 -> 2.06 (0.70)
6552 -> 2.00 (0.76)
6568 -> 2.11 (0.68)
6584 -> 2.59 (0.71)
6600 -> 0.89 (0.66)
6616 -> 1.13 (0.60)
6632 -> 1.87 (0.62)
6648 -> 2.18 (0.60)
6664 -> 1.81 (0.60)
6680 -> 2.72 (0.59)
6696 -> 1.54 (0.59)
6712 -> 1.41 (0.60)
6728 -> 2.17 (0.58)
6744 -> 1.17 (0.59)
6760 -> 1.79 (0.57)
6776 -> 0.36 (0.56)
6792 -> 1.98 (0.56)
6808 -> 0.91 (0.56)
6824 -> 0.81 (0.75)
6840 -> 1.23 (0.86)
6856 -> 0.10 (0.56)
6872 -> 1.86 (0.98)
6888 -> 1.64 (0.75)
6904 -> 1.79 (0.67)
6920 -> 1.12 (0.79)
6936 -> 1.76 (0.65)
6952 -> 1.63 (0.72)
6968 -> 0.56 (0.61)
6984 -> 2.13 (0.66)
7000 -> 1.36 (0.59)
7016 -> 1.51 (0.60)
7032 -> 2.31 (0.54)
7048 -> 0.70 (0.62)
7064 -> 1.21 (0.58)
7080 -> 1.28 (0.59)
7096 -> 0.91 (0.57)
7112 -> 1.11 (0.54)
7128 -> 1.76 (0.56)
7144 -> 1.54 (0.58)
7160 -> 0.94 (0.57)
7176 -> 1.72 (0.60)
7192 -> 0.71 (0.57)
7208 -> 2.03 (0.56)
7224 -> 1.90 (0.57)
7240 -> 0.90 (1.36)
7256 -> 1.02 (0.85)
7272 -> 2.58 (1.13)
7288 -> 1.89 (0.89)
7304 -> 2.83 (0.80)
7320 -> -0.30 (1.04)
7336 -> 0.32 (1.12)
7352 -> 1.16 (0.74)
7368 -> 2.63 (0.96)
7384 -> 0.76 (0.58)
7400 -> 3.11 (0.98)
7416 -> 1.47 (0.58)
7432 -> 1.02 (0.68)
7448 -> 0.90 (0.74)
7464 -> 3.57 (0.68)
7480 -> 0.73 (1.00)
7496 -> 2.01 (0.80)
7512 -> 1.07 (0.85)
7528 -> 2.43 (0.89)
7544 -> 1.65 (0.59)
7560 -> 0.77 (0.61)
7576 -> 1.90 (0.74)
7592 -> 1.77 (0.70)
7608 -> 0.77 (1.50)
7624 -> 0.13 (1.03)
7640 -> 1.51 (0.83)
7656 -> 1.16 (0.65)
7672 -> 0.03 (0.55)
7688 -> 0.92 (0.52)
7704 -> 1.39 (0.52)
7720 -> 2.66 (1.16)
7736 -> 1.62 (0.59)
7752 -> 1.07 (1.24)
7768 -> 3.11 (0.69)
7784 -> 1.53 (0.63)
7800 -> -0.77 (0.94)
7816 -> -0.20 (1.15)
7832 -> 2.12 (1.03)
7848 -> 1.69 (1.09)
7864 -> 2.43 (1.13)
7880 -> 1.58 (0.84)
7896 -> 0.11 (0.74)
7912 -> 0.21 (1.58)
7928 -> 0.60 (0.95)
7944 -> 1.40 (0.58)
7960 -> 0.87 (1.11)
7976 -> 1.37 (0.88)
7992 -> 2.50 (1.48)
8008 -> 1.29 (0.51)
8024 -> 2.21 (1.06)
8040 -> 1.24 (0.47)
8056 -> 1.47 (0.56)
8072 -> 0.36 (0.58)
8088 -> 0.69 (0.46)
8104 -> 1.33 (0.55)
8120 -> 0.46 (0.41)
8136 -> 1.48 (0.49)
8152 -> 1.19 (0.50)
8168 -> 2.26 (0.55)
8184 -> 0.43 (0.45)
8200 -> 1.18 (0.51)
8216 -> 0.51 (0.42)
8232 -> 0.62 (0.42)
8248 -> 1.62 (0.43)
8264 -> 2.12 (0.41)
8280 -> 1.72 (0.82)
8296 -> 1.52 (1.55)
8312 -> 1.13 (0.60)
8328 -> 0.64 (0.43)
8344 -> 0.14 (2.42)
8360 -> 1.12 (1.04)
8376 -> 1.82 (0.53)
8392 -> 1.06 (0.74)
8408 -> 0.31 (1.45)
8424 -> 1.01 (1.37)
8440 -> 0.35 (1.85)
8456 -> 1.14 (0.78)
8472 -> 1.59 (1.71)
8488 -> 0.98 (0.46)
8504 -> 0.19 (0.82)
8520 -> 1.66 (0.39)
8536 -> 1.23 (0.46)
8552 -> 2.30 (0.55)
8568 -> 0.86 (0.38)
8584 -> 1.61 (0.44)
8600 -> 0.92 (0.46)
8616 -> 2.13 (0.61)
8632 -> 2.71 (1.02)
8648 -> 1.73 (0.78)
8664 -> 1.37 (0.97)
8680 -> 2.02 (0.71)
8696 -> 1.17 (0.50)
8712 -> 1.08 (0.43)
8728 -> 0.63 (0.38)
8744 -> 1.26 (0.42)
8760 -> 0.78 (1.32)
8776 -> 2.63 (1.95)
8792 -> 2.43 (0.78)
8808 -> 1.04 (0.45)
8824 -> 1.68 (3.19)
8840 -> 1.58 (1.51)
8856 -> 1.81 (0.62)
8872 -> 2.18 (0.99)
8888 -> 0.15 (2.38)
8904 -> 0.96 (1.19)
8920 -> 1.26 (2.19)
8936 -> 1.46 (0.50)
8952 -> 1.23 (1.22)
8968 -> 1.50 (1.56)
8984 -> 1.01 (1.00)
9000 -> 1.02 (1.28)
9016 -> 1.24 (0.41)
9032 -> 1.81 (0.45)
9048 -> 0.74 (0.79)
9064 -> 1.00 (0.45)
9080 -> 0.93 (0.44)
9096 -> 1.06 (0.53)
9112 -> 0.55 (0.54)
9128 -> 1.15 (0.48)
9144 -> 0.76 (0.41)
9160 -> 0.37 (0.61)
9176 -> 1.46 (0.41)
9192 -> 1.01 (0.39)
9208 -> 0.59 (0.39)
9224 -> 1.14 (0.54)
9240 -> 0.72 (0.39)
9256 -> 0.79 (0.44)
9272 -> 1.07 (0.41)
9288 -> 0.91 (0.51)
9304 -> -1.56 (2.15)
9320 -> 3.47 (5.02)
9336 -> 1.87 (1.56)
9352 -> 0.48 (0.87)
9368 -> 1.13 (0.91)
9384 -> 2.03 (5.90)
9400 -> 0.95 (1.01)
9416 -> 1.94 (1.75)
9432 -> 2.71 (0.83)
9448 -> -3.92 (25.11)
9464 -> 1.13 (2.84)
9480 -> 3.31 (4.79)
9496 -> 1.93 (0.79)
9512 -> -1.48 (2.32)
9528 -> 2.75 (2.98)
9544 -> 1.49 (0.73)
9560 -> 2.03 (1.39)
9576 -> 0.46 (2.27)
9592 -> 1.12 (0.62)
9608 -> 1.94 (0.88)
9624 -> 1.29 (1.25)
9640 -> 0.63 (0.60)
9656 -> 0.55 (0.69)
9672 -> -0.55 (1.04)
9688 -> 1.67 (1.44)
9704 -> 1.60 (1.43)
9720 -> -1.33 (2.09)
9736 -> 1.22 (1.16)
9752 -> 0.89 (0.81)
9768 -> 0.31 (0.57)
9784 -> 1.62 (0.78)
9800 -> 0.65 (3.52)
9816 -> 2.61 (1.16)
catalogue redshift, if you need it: 0.14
